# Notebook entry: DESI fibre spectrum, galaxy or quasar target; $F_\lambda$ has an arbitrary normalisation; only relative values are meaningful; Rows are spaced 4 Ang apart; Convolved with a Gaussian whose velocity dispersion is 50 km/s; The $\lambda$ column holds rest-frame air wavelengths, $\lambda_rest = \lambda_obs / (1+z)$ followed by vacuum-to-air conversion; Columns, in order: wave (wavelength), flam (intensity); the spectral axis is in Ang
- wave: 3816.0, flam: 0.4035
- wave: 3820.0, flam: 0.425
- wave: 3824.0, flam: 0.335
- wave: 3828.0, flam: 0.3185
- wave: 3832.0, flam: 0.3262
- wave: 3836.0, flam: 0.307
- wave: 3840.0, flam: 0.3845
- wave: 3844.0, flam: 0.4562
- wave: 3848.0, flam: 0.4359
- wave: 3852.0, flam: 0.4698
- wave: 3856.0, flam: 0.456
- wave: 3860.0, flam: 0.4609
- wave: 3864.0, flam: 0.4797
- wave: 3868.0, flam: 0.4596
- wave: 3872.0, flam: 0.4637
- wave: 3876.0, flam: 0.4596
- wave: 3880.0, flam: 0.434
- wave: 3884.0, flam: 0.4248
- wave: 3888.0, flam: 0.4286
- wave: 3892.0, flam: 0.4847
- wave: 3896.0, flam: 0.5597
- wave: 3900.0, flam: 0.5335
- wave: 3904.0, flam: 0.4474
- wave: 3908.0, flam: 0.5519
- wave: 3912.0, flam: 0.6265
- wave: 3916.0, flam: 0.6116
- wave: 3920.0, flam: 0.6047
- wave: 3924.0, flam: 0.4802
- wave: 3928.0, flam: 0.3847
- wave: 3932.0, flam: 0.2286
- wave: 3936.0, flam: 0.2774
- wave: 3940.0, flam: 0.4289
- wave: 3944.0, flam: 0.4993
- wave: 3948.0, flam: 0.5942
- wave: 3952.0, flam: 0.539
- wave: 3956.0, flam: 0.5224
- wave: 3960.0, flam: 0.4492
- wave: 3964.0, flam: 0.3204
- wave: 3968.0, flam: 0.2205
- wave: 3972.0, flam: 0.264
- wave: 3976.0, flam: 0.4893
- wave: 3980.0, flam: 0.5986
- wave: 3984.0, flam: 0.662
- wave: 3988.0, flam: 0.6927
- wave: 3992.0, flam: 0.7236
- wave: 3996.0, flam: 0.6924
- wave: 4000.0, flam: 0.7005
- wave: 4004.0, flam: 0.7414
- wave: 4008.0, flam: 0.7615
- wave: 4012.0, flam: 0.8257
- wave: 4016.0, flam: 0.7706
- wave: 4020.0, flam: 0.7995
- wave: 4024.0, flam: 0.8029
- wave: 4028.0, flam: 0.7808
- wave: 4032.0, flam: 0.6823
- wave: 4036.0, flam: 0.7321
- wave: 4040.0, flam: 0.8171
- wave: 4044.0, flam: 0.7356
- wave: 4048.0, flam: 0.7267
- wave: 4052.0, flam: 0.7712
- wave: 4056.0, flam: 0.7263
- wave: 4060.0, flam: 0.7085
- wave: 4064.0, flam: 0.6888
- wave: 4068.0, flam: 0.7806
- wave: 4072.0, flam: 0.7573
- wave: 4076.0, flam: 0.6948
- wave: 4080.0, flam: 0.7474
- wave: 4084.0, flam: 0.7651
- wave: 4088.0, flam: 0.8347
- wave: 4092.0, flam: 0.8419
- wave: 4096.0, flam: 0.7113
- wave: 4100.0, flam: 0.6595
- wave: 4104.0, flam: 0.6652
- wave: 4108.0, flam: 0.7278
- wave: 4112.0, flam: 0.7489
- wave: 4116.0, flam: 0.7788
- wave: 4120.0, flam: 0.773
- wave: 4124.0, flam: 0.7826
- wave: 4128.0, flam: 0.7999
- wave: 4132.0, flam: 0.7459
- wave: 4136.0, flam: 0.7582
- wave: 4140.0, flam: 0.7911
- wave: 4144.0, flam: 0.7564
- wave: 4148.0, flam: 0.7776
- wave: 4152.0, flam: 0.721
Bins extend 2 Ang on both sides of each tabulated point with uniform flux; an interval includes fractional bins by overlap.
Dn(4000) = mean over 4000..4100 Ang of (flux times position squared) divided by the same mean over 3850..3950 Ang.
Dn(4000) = 1.72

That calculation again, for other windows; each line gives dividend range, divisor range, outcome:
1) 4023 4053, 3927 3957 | 1.83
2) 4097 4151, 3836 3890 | 1.93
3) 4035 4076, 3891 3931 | 1.53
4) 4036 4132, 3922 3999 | 1.66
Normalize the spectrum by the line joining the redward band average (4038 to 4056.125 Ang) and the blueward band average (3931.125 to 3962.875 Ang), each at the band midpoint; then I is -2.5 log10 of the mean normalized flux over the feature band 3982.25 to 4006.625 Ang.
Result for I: -0.184 mag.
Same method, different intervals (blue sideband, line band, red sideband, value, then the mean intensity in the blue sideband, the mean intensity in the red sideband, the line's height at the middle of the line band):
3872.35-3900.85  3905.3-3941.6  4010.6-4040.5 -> 0.172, 0.472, 0.773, 0.552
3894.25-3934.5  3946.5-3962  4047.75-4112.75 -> 0.065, 0.5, 0.739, 0.557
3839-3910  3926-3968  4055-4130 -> 0.328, 0.467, 0.747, 0.56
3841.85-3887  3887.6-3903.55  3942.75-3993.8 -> -0.077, 0.454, 0.505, 0.469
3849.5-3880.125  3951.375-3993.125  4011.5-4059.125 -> 0.307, 0.462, 0.761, 0.65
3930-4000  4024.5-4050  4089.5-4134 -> -0.211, 0.489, 0.75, 0.617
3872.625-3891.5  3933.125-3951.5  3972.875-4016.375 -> 0.272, 0.443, 0.682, 0.571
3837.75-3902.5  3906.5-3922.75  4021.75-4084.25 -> -0.125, 0.461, 0.744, 0.53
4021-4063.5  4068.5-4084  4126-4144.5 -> 0.021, 0.747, 0.771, 0.756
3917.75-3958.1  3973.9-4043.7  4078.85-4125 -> -0.227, 0.457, 0.752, 0.585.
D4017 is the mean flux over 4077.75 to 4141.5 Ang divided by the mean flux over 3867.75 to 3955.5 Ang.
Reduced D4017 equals 1.6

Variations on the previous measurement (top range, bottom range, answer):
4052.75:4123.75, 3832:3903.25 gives 1.65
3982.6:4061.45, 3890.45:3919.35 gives 1.35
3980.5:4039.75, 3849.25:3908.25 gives 1.57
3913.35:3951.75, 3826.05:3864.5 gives 1.14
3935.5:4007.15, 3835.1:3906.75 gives 1.17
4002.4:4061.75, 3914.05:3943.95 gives 1.75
